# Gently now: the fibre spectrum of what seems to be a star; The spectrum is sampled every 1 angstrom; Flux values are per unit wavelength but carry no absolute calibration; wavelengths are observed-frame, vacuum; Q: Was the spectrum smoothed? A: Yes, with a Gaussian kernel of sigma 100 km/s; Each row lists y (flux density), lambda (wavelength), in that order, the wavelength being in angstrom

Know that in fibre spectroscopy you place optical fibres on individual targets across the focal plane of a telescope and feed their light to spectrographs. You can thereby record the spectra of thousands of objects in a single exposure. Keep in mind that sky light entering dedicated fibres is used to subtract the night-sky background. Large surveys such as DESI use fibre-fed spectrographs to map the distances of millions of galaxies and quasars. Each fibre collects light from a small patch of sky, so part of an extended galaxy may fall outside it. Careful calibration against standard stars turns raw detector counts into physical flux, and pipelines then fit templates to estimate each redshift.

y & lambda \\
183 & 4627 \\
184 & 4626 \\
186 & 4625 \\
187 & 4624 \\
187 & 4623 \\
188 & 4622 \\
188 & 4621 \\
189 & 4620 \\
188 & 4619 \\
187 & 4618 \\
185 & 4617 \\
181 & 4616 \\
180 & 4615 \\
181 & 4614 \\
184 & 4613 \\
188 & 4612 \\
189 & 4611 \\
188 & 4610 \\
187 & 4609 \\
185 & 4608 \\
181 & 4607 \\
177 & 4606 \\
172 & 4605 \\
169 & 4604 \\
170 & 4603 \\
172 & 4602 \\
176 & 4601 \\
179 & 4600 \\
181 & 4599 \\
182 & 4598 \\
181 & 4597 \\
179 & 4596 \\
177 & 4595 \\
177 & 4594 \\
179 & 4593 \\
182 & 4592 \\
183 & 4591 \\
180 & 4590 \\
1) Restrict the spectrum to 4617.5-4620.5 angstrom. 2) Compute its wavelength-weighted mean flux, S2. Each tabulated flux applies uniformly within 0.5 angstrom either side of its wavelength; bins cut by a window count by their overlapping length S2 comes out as 188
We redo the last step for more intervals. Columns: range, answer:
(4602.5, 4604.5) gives 170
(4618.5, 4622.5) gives 188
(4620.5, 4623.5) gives 188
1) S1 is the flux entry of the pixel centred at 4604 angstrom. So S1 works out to 169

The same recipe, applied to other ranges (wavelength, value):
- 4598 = 182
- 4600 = 179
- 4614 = 181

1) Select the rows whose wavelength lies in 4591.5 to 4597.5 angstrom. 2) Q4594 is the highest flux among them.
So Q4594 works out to 182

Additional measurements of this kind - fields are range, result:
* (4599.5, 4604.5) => 179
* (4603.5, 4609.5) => 187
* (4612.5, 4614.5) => 184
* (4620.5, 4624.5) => 188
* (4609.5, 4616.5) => 189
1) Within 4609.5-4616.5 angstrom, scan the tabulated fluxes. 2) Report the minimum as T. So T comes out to 180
